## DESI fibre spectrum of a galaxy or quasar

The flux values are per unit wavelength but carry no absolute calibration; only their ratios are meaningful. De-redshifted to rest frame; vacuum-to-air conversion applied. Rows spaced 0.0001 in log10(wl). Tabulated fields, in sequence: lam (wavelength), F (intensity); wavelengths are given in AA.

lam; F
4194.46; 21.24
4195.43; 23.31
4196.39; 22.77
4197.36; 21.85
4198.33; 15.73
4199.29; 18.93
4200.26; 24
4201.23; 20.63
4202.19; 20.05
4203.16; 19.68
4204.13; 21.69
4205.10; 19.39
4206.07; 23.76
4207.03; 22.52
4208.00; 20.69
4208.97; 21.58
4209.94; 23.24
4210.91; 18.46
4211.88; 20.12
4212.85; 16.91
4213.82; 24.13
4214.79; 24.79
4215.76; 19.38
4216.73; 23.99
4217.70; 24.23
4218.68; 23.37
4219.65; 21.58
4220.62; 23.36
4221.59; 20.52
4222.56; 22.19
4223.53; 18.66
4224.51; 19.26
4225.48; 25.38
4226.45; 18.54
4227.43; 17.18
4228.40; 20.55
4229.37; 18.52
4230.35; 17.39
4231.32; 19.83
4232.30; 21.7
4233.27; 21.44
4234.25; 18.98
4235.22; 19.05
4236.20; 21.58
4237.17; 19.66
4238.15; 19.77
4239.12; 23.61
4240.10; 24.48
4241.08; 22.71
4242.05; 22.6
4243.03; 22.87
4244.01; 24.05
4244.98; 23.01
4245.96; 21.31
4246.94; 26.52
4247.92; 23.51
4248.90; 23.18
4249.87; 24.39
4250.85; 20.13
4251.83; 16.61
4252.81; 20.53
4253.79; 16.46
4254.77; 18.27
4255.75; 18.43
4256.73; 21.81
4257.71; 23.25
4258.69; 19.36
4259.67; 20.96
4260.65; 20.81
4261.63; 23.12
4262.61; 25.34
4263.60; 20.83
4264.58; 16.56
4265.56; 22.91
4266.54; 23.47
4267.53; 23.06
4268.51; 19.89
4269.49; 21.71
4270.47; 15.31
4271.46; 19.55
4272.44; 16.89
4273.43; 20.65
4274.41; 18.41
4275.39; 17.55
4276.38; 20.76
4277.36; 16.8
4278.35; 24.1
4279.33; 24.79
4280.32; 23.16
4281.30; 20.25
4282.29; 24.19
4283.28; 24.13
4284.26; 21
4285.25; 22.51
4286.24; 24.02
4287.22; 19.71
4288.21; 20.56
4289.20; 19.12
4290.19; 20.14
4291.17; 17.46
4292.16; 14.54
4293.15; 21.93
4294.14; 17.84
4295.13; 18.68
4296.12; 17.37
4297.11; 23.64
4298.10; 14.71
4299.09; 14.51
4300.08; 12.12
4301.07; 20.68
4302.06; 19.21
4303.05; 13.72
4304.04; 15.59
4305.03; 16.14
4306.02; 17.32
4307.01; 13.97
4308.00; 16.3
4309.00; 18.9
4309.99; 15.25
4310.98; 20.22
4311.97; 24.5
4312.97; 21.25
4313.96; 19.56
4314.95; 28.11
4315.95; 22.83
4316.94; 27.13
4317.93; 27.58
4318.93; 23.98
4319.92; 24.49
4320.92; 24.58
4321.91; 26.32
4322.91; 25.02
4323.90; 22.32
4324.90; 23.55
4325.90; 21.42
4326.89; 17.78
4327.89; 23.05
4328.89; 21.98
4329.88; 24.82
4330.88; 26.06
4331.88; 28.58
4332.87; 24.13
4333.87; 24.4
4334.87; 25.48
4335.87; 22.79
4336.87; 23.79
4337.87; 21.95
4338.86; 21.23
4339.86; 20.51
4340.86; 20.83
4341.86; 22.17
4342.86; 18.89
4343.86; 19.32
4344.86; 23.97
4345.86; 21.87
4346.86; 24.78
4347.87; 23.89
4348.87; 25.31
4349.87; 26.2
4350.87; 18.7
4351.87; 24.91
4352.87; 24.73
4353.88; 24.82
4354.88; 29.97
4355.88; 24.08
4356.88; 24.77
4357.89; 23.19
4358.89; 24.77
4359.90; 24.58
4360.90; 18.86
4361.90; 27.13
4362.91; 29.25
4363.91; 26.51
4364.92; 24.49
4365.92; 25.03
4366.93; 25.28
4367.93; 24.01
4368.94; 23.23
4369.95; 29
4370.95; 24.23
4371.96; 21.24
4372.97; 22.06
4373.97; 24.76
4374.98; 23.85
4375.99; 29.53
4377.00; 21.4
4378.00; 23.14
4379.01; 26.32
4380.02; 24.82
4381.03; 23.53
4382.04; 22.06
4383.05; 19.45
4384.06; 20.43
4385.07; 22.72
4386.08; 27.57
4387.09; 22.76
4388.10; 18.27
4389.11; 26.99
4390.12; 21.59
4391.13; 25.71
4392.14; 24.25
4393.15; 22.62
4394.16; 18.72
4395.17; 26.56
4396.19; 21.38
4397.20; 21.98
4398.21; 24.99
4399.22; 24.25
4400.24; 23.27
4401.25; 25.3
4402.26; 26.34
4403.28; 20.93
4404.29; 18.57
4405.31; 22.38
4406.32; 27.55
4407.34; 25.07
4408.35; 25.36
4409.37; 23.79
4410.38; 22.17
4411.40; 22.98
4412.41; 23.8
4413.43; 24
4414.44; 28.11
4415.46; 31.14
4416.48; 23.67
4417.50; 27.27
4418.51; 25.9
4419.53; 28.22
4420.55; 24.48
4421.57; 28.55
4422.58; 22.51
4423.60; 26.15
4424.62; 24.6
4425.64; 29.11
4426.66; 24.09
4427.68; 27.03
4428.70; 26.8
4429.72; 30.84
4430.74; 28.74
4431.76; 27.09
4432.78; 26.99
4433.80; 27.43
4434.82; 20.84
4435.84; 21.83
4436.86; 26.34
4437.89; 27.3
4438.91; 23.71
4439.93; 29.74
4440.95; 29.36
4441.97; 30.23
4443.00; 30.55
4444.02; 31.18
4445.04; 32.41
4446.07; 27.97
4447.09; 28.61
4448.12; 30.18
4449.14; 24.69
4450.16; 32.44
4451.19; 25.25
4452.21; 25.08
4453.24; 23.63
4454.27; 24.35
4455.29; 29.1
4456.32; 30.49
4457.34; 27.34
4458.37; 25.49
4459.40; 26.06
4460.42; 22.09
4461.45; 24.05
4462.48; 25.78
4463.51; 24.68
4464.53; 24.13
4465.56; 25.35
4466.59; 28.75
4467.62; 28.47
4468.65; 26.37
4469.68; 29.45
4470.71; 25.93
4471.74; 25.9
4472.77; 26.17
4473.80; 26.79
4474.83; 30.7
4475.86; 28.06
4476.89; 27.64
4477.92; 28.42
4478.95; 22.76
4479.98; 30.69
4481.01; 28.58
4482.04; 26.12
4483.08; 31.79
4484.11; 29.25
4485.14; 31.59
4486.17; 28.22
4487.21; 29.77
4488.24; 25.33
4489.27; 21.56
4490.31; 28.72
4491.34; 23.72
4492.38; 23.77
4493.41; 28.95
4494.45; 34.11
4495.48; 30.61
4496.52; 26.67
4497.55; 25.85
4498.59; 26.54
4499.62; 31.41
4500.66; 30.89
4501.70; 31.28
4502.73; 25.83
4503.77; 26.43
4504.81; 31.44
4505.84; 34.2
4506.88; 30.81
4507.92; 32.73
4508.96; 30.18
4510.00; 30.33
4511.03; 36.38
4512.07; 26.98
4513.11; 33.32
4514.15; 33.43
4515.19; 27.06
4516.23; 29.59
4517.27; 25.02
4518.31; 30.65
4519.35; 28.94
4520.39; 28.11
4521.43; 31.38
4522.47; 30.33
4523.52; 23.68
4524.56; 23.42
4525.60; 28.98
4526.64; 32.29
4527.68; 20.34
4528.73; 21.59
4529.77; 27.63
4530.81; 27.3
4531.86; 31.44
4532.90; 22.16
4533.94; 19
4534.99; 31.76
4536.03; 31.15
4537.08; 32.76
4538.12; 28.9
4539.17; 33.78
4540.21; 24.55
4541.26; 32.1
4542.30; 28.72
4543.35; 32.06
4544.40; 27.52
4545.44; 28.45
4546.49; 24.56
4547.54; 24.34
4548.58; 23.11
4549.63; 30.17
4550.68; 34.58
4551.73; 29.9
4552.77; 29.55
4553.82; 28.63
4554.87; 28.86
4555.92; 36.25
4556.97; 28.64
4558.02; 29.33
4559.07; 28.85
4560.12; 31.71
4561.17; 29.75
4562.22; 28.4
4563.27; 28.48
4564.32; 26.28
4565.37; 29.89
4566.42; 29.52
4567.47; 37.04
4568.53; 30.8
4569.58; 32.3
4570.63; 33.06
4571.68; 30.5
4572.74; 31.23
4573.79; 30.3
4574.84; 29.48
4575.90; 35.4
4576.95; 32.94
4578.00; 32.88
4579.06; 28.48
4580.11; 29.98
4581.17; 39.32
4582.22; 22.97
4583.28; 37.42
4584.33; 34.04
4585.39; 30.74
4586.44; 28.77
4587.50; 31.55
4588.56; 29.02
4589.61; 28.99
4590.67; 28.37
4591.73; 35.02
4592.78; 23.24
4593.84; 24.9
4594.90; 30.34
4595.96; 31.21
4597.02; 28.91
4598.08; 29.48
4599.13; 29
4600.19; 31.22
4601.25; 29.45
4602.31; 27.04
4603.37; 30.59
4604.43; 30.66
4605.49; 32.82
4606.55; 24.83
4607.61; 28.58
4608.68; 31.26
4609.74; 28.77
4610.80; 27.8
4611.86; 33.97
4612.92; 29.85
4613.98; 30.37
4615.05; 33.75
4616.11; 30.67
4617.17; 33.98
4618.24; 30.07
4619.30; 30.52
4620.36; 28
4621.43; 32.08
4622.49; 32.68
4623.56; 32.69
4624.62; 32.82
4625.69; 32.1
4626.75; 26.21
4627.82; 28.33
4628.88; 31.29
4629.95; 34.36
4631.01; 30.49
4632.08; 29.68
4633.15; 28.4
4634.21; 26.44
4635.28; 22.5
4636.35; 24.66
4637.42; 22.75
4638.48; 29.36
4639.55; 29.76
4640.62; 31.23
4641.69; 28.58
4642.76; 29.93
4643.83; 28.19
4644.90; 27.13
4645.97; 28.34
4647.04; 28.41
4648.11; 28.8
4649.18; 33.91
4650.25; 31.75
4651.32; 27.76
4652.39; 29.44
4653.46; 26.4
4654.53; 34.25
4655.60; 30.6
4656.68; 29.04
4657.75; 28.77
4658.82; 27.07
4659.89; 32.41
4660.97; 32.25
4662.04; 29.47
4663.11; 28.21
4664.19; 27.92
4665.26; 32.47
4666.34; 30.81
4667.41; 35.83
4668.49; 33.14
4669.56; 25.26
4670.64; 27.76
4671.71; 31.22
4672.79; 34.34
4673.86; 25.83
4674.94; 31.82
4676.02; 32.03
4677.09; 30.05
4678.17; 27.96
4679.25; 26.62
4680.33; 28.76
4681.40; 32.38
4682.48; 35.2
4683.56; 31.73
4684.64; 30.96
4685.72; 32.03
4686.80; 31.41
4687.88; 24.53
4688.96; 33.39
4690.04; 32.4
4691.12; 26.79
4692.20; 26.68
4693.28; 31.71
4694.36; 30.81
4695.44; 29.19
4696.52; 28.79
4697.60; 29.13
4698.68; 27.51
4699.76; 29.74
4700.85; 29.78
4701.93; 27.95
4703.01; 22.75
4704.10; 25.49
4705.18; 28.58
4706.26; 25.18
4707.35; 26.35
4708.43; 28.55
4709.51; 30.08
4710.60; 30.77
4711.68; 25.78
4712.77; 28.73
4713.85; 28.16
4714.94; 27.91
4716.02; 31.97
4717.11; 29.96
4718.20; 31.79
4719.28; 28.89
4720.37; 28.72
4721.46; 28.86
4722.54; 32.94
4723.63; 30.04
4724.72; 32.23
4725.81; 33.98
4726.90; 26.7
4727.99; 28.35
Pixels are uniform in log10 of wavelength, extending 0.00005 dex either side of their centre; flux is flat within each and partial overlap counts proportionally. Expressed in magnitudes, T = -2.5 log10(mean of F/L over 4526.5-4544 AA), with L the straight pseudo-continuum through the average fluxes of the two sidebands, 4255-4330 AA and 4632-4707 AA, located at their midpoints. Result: -0.072 mag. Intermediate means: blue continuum 20.6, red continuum 29.3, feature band 28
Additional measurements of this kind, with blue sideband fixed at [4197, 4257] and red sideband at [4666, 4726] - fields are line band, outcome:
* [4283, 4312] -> 0.21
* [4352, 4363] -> -0.07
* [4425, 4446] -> -0.11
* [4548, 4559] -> -0.11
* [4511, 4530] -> -0.07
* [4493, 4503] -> -0.13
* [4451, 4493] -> -0.05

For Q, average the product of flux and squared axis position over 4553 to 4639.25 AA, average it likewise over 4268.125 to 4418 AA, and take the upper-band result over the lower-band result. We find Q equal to 1.50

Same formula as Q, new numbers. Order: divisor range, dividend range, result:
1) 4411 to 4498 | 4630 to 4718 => 1.19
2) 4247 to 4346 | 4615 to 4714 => 1.66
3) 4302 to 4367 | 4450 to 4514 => 1.31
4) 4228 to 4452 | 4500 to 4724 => 1.45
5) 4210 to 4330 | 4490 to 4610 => 1.61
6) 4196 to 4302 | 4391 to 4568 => 1.48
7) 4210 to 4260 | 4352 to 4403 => 1.22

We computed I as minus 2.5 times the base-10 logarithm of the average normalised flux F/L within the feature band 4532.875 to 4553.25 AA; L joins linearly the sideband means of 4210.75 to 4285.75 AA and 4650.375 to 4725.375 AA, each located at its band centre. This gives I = -0.07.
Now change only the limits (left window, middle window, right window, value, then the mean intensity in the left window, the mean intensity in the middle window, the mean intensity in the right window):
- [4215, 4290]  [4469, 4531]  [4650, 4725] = -0.10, 21.1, 28.4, 29.6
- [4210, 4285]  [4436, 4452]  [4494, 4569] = -0.07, 21.1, 28.5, 29.1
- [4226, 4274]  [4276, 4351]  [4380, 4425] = 0.04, 20.9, 21.3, 24.1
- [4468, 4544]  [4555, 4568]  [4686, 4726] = -0.06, 28.5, 30.3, 29.1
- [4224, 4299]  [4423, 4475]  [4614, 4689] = -0.08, 20.7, 27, 30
